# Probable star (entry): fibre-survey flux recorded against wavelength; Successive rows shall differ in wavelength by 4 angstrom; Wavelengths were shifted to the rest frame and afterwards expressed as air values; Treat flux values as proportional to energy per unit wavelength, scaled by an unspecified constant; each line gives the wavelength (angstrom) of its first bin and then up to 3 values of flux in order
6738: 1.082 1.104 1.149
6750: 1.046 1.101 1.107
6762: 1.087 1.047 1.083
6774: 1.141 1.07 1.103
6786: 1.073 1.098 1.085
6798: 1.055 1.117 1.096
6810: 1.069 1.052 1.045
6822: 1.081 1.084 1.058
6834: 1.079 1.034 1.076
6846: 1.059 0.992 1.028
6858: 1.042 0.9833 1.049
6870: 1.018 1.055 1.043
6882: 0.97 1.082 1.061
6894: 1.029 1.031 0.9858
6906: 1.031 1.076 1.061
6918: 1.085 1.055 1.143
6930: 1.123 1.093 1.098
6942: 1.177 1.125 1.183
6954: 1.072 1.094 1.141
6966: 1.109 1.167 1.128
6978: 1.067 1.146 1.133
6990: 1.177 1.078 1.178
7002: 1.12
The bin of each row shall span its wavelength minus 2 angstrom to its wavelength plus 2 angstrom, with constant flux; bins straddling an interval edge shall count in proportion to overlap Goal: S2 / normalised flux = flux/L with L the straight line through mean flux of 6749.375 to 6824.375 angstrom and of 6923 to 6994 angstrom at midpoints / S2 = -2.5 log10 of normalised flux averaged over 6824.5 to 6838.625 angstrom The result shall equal 0.028 mag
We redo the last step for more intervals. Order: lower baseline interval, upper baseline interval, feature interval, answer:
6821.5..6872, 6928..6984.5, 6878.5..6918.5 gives 0.04 mag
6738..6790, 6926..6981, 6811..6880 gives 0.06 mag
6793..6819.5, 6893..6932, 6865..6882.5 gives 0.04 mag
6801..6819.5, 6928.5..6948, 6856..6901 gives 0.07 mag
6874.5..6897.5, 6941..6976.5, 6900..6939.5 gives 0.01 mag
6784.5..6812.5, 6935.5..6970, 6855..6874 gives 0.08 mag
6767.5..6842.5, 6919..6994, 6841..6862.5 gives 0.06 mag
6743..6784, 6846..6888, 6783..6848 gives -0.01 mag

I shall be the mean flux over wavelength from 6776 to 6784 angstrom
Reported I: 1.09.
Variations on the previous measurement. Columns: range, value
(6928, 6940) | 1.1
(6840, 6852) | 1.04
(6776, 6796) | 1.09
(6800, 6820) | 1.08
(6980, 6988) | 1.14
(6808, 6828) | 1.07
